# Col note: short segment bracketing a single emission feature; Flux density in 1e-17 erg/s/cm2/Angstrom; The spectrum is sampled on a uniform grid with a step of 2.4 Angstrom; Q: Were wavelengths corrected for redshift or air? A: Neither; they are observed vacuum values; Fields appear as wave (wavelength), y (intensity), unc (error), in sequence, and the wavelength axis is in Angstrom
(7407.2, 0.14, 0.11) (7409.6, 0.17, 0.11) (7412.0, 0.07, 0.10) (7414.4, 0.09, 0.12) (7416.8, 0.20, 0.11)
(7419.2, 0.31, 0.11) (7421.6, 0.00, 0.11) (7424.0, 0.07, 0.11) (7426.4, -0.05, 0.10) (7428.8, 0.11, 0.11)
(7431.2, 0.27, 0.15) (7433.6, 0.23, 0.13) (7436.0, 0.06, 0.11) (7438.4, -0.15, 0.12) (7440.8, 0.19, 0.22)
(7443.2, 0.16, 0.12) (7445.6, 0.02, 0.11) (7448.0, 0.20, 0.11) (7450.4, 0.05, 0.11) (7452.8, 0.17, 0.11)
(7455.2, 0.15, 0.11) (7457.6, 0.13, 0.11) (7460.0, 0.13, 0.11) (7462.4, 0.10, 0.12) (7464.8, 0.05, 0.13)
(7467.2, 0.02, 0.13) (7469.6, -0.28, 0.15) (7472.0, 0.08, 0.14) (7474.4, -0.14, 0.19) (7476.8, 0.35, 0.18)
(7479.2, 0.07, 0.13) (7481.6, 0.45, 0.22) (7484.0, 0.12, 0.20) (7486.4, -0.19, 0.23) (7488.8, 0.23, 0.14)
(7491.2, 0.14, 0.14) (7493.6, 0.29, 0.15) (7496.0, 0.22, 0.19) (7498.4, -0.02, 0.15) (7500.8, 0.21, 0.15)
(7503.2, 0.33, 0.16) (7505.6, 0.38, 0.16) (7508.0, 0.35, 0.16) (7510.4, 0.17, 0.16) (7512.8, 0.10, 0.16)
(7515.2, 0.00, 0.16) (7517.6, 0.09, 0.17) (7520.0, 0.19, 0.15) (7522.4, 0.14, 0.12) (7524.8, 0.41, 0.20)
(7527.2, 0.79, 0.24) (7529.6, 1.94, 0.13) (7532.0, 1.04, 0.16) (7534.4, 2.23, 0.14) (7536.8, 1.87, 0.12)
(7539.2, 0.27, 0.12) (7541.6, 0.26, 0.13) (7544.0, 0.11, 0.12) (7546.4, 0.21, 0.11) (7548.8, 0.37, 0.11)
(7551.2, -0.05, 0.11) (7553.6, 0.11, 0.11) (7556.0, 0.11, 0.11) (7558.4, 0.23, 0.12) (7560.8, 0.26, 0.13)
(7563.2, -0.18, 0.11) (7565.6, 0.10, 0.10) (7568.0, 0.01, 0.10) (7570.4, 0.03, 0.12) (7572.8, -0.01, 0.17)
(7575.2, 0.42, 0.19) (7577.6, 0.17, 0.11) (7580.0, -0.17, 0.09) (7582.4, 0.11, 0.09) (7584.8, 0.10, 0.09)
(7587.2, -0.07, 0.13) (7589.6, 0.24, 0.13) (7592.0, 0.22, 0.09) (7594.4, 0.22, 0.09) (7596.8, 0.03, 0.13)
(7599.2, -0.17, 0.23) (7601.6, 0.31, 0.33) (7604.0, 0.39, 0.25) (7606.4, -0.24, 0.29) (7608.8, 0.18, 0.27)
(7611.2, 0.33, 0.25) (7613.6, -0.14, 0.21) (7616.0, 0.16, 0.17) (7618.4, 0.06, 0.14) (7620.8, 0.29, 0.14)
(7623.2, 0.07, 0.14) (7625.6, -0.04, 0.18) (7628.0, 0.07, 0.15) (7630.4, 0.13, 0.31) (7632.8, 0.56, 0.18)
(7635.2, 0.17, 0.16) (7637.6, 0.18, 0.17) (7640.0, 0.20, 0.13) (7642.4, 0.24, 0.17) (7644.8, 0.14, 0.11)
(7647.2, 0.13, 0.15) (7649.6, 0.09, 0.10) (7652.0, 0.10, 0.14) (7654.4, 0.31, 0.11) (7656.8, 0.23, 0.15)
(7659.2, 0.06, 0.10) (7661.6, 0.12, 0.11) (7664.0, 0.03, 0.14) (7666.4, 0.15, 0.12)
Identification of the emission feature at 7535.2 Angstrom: [O II]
